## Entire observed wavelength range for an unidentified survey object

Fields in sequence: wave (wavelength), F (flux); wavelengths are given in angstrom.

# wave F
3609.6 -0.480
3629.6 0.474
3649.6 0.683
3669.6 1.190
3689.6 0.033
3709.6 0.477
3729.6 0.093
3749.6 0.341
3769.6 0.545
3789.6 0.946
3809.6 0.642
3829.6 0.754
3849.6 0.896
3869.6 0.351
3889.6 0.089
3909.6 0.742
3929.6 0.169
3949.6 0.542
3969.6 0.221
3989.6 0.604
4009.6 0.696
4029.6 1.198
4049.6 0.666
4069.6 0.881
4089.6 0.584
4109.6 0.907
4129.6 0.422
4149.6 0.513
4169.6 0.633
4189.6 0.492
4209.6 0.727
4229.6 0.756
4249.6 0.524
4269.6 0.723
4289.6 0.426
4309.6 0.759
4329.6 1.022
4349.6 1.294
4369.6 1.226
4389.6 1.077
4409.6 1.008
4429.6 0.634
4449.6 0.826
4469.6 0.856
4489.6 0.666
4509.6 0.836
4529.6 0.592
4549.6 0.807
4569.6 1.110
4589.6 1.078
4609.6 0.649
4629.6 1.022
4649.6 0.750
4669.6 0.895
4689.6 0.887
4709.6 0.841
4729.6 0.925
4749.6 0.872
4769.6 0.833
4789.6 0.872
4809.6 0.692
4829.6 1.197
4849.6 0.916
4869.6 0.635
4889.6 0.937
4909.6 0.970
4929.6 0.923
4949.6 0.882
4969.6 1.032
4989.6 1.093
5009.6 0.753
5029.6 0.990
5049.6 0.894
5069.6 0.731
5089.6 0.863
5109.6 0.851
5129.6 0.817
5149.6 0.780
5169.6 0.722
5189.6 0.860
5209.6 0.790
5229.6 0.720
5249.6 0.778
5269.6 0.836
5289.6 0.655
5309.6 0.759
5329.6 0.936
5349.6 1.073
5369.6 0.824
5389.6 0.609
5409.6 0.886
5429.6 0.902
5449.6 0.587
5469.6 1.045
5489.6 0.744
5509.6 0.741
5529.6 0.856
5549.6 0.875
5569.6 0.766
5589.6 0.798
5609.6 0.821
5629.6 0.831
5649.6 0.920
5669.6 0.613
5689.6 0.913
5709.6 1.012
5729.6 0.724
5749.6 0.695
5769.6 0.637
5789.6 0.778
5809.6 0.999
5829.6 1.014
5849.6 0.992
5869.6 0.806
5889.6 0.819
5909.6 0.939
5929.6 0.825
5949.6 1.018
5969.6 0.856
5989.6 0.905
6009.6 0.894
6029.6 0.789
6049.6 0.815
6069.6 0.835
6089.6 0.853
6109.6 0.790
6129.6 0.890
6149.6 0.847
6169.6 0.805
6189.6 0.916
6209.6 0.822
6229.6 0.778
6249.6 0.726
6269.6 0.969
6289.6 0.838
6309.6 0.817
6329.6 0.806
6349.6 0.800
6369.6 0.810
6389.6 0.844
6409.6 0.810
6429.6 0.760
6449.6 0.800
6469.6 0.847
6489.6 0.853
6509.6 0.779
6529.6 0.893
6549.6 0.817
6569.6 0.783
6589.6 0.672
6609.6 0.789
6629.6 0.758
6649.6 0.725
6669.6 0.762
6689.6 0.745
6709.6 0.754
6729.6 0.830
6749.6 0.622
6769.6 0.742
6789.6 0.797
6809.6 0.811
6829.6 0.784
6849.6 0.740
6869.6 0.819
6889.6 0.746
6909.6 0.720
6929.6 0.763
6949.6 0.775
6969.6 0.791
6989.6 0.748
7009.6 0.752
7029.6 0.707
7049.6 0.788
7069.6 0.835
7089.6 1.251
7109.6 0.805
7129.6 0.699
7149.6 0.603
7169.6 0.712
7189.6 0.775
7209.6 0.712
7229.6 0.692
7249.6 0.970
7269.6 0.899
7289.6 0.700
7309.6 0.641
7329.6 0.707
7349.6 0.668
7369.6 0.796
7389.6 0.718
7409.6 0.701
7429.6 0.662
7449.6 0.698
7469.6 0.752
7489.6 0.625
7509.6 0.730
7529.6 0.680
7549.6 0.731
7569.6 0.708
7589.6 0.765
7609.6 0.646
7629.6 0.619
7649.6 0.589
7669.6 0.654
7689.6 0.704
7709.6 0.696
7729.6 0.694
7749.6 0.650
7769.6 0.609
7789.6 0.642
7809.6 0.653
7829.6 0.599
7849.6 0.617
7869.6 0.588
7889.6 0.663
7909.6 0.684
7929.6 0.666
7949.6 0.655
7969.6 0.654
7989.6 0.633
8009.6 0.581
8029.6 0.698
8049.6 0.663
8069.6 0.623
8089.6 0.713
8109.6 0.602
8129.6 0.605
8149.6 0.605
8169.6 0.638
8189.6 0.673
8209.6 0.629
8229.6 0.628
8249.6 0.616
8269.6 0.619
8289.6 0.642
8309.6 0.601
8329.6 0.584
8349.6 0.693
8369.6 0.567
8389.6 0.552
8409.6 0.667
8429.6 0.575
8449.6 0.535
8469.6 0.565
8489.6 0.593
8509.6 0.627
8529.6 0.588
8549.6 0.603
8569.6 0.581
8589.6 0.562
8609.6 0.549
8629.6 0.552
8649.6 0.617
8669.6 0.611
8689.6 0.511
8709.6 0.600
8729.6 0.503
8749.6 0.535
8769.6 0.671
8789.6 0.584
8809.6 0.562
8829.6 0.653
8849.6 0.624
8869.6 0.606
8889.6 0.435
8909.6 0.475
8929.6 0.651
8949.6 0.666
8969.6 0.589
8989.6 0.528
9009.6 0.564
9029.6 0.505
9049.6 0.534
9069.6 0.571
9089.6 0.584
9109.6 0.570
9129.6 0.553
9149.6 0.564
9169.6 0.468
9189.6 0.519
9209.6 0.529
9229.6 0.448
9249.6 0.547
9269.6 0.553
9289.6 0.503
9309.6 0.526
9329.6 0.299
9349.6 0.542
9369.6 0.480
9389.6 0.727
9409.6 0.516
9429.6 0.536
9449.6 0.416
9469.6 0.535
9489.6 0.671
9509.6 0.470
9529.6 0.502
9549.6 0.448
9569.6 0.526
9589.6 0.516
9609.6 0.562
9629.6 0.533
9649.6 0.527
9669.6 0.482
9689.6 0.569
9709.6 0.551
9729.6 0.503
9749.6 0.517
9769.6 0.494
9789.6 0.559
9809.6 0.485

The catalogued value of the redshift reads 0.080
